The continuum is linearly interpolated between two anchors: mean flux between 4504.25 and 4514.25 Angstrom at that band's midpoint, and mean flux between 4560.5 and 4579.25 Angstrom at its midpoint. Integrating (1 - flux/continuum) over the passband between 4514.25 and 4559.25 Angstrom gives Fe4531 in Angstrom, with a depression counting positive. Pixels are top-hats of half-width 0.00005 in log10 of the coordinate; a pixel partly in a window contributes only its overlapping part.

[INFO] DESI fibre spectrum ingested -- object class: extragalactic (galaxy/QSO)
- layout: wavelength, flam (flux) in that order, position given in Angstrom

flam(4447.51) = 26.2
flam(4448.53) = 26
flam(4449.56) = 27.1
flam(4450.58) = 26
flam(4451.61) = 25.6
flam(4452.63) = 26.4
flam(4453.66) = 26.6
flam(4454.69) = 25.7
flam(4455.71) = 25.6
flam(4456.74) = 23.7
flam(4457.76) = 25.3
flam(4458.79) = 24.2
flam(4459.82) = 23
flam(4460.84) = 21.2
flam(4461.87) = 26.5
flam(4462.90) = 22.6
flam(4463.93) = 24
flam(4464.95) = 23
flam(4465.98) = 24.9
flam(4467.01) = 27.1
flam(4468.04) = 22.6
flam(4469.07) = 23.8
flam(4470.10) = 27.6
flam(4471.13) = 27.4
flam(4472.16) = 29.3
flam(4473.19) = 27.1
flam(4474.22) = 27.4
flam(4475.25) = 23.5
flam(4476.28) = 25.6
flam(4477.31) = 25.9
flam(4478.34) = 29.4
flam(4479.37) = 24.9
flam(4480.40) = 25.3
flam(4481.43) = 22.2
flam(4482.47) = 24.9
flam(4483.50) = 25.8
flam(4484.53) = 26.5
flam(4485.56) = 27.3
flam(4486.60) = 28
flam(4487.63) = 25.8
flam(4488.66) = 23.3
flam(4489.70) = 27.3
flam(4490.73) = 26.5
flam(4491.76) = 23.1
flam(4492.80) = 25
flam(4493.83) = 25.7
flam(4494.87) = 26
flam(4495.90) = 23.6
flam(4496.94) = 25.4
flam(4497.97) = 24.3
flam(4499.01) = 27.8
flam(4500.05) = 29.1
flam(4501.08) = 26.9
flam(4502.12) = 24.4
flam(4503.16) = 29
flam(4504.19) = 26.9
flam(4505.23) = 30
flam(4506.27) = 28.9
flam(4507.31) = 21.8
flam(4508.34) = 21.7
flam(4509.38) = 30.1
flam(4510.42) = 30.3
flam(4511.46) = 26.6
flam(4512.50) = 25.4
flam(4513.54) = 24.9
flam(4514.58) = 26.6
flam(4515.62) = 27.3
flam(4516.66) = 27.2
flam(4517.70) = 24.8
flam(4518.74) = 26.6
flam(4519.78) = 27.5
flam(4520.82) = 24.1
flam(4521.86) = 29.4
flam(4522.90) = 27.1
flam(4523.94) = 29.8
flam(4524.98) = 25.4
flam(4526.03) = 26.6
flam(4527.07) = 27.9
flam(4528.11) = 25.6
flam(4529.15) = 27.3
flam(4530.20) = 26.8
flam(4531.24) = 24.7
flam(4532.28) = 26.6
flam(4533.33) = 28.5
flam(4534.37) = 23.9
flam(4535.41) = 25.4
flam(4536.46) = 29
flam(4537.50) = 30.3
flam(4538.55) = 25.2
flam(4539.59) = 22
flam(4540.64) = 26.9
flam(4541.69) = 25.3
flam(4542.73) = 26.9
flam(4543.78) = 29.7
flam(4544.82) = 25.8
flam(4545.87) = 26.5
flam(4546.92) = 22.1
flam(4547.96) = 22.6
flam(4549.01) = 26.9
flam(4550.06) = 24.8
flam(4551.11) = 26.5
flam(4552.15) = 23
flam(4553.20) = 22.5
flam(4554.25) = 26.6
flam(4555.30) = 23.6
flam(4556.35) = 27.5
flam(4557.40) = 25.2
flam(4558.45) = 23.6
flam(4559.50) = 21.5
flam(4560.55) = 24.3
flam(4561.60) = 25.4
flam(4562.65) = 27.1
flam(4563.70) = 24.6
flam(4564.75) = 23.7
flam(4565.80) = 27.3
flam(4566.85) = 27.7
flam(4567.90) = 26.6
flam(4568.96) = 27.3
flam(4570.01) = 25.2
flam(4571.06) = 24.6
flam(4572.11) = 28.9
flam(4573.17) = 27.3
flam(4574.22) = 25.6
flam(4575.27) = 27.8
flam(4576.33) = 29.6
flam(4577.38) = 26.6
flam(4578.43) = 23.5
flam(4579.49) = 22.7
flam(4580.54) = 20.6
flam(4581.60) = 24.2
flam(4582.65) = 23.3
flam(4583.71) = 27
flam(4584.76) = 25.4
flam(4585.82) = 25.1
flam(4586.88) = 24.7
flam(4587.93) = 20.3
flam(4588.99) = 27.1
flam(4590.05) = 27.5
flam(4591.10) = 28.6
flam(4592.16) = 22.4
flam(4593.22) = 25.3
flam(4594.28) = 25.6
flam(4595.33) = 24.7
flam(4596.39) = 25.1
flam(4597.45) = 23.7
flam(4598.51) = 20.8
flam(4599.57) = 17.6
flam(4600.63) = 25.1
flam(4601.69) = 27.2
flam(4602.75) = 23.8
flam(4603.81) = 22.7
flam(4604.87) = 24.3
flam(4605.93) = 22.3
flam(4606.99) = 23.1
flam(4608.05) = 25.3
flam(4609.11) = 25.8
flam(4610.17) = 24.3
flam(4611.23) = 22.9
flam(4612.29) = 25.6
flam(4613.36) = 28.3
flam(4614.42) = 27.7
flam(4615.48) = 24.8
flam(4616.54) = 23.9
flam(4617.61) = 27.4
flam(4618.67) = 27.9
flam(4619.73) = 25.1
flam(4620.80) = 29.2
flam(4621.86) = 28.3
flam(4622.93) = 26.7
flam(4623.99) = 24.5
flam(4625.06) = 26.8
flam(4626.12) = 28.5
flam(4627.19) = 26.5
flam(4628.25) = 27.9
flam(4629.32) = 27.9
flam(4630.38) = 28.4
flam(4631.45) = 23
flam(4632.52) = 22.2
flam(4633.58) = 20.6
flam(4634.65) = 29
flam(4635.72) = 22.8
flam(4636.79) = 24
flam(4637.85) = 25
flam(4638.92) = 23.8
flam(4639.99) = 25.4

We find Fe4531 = 0.7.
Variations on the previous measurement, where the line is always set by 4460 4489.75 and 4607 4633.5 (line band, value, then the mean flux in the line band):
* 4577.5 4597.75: 1.0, 24.6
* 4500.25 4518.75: -0.8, 26.7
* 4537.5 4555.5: 0.3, 25.3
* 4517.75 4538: -1.0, 26.9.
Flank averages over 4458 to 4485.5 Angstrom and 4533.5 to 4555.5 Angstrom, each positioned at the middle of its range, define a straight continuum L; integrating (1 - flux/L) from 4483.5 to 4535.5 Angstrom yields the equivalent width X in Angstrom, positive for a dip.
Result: -2.0 Angstrom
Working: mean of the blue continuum 25.3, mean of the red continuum 25.6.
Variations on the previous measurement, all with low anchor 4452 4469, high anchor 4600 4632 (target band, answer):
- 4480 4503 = -0.9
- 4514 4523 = -0.6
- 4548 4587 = 0.1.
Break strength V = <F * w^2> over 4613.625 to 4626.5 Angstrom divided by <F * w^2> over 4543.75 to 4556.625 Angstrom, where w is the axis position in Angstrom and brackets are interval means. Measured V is 1.10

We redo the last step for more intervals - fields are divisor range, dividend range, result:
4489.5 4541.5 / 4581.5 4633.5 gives 0.99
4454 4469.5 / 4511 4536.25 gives 1.13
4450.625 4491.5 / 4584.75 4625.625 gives 1.04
